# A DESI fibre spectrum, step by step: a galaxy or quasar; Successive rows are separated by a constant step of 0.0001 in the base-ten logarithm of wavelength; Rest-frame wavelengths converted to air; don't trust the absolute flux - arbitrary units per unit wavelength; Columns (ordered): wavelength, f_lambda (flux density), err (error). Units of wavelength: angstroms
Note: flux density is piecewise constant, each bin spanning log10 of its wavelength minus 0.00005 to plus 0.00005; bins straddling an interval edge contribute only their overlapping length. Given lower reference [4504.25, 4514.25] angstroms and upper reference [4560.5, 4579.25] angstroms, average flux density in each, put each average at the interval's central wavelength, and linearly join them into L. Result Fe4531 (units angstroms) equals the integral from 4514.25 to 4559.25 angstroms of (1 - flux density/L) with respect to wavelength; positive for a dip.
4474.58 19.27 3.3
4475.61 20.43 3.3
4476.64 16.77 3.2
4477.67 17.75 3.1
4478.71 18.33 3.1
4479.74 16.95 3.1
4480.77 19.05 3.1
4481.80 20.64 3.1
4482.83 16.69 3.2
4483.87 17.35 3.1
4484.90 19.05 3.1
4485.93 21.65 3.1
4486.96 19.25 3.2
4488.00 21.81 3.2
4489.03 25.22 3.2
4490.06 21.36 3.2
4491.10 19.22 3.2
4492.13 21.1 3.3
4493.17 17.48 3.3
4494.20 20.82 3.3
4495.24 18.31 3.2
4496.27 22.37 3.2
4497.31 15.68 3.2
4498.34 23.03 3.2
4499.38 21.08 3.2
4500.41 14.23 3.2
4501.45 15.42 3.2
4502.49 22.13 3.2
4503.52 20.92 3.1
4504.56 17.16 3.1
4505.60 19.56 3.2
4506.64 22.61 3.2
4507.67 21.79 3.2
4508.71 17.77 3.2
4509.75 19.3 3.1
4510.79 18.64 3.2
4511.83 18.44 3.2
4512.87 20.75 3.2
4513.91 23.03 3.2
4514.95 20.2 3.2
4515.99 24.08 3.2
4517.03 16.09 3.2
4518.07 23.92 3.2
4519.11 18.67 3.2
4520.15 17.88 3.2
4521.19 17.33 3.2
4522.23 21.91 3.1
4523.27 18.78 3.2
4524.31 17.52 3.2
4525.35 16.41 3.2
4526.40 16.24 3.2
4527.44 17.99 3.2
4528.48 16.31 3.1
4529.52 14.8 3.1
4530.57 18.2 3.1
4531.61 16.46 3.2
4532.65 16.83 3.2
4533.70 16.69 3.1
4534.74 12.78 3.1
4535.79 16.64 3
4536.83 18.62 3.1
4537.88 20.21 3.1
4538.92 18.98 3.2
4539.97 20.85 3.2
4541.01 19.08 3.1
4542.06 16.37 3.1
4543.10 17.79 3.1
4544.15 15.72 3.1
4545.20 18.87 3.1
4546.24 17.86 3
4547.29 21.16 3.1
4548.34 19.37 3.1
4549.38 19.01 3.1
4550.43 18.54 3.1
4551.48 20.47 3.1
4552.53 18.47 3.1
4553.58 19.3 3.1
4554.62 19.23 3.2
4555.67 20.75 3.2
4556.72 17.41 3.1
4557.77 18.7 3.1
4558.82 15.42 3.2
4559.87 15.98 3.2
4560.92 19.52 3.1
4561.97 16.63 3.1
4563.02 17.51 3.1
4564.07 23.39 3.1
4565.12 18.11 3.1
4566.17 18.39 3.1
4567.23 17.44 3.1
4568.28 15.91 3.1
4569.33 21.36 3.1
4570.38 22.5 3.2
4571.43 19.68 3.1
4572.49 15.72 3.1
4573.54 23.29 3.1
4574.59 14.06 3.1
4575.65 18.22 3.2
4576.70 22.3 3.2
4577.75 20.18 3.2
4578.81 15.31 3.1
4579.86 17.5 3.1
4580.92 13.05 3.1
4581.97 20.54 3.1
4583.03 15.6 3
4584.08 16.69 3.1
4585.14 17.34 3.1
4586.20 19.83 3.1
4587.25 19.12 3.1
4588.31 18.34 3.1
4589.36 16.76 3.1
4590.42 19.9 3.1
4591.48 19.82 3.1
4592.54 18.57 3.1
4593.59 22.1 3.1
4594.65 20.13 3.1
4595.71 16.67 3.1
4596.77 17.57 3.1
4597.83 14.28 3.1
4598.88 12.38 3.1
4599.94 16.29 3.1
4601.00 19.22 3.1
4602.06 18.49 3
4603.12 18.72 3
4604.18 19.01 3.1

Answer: 2.5 angstroms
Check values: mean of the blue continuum 19.9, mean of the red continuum 18.9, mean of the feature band 18.4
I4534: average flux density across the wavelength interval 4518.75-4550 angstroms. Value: 17.8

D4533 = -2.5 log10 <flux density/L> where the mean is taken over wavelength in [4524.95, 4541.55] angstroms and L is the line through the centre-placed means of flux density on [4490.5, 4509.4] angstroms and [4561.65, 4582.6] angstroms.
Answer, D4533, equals 0.10 mag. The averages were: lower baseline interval 19.5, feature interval 17.3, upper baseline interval 18.6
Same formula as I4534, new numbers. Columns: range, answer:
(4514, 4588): 18.4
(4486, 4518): 20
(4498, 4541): 18.8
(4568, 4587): 18.3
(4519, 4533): 17.5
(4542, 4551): 18.4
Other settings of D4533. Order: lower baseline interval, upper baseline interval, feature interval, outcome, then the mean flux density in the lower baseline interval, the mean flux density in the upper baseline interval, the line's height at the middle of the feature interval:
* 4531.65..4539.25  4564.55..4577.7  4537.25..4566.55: -0.04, 17.2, 19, 18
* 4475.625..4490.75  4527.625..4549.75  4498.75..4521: -0.06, 19.4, 17.7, 18.6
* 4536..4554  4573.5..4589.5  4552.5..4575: -0.02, 18.8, 17.9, 18.3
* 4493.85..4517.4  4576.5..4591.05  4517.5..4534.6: 0.09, 19.7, 17.9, 19.3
